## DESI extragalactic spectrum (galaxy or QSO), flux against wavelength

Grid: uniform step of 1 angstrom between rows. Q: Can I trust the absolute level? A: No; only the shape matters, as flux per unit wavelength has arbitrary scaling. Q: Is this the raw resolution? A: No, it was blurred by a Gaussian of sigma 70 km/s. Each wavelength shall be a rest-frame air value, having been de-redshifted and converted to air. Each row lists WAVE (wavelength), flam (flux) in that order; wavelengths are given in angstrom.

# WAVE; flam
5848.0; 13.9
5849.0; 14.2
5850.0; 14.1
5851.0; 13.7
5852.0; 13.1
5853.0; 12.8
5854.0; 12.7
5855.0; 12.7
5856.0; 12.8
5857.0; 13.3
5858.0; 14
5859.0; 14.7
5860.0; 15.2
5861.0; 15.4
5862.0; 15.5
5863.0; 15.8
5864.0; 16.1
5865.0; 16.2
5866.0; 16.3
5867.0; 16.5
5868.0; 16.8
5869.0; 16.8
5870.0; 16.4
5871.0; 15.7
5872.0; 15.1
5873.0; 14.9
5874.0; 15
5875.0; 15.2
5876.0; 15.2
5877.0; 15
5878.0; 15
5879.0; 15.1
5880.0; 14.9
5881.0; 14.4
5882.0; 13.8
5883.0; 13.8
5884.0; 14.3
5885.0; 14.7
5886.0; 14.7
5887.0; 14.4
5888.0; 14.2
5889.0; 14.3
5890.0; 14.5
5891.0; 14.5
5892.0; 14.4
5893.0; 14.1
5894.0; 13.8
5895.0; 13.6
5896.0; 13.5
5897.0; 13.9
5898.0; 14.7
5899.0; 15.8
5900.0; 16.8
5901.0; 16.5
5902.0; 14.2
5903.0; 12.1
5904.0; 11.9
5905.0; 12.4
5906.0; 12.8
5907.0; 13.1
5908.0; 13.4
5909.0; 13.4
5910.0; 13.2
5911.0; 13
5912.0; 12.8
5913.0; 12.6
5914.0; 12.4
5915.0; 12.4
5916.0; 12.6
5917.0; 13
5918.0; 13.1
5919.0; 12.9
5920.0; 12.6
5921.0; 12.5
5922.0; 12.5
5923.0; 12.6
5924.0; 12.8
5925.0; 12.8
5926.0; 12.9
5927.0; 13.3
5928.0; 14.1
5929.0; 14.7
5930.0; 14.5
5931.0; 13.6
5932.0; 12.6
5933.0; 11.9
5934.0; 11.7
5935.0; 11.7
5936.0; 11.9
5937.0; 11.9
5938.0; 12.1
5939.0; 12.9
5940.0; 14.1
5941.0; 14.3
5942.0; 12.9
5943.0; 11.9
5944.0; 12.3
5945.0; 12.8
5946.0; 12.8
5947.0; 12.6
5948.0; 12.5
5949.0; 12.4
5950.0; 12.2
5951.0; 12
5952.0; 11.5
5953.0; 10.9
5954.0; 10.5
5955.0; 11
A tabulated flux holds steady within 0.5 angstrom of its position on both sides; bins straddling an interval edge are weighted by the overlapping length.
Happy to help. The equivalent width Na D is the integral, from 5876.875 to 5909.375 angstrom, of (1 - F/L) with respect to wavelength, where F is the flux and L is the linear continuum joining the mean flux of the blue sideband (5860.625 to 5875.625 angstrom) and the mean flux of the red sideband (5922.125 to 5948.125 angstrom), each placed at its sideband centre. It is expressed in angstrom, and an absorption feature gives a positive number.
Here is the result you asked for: 1.22 angstrom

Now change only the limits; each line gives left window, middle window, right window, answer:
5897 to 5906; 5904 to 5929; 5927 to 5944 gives 1.33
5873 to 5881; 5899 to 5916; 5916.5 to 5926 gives 0.13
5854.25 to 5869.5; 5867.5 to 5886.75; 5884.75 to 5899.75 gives -0.41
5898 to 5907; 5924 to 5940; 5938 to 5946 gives 0.43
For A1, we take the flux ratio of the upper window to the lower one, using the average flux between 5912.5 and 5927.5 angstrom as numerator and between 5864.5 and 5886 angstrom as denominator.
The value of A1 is 0.83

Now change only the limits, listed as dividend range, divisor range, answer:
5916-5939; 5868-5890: 0.86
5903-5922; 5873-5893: 0.87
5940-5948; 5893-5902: 0.87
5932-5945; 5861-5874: 0.78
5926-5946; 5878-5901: 0.89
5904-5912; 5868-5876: 0.83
